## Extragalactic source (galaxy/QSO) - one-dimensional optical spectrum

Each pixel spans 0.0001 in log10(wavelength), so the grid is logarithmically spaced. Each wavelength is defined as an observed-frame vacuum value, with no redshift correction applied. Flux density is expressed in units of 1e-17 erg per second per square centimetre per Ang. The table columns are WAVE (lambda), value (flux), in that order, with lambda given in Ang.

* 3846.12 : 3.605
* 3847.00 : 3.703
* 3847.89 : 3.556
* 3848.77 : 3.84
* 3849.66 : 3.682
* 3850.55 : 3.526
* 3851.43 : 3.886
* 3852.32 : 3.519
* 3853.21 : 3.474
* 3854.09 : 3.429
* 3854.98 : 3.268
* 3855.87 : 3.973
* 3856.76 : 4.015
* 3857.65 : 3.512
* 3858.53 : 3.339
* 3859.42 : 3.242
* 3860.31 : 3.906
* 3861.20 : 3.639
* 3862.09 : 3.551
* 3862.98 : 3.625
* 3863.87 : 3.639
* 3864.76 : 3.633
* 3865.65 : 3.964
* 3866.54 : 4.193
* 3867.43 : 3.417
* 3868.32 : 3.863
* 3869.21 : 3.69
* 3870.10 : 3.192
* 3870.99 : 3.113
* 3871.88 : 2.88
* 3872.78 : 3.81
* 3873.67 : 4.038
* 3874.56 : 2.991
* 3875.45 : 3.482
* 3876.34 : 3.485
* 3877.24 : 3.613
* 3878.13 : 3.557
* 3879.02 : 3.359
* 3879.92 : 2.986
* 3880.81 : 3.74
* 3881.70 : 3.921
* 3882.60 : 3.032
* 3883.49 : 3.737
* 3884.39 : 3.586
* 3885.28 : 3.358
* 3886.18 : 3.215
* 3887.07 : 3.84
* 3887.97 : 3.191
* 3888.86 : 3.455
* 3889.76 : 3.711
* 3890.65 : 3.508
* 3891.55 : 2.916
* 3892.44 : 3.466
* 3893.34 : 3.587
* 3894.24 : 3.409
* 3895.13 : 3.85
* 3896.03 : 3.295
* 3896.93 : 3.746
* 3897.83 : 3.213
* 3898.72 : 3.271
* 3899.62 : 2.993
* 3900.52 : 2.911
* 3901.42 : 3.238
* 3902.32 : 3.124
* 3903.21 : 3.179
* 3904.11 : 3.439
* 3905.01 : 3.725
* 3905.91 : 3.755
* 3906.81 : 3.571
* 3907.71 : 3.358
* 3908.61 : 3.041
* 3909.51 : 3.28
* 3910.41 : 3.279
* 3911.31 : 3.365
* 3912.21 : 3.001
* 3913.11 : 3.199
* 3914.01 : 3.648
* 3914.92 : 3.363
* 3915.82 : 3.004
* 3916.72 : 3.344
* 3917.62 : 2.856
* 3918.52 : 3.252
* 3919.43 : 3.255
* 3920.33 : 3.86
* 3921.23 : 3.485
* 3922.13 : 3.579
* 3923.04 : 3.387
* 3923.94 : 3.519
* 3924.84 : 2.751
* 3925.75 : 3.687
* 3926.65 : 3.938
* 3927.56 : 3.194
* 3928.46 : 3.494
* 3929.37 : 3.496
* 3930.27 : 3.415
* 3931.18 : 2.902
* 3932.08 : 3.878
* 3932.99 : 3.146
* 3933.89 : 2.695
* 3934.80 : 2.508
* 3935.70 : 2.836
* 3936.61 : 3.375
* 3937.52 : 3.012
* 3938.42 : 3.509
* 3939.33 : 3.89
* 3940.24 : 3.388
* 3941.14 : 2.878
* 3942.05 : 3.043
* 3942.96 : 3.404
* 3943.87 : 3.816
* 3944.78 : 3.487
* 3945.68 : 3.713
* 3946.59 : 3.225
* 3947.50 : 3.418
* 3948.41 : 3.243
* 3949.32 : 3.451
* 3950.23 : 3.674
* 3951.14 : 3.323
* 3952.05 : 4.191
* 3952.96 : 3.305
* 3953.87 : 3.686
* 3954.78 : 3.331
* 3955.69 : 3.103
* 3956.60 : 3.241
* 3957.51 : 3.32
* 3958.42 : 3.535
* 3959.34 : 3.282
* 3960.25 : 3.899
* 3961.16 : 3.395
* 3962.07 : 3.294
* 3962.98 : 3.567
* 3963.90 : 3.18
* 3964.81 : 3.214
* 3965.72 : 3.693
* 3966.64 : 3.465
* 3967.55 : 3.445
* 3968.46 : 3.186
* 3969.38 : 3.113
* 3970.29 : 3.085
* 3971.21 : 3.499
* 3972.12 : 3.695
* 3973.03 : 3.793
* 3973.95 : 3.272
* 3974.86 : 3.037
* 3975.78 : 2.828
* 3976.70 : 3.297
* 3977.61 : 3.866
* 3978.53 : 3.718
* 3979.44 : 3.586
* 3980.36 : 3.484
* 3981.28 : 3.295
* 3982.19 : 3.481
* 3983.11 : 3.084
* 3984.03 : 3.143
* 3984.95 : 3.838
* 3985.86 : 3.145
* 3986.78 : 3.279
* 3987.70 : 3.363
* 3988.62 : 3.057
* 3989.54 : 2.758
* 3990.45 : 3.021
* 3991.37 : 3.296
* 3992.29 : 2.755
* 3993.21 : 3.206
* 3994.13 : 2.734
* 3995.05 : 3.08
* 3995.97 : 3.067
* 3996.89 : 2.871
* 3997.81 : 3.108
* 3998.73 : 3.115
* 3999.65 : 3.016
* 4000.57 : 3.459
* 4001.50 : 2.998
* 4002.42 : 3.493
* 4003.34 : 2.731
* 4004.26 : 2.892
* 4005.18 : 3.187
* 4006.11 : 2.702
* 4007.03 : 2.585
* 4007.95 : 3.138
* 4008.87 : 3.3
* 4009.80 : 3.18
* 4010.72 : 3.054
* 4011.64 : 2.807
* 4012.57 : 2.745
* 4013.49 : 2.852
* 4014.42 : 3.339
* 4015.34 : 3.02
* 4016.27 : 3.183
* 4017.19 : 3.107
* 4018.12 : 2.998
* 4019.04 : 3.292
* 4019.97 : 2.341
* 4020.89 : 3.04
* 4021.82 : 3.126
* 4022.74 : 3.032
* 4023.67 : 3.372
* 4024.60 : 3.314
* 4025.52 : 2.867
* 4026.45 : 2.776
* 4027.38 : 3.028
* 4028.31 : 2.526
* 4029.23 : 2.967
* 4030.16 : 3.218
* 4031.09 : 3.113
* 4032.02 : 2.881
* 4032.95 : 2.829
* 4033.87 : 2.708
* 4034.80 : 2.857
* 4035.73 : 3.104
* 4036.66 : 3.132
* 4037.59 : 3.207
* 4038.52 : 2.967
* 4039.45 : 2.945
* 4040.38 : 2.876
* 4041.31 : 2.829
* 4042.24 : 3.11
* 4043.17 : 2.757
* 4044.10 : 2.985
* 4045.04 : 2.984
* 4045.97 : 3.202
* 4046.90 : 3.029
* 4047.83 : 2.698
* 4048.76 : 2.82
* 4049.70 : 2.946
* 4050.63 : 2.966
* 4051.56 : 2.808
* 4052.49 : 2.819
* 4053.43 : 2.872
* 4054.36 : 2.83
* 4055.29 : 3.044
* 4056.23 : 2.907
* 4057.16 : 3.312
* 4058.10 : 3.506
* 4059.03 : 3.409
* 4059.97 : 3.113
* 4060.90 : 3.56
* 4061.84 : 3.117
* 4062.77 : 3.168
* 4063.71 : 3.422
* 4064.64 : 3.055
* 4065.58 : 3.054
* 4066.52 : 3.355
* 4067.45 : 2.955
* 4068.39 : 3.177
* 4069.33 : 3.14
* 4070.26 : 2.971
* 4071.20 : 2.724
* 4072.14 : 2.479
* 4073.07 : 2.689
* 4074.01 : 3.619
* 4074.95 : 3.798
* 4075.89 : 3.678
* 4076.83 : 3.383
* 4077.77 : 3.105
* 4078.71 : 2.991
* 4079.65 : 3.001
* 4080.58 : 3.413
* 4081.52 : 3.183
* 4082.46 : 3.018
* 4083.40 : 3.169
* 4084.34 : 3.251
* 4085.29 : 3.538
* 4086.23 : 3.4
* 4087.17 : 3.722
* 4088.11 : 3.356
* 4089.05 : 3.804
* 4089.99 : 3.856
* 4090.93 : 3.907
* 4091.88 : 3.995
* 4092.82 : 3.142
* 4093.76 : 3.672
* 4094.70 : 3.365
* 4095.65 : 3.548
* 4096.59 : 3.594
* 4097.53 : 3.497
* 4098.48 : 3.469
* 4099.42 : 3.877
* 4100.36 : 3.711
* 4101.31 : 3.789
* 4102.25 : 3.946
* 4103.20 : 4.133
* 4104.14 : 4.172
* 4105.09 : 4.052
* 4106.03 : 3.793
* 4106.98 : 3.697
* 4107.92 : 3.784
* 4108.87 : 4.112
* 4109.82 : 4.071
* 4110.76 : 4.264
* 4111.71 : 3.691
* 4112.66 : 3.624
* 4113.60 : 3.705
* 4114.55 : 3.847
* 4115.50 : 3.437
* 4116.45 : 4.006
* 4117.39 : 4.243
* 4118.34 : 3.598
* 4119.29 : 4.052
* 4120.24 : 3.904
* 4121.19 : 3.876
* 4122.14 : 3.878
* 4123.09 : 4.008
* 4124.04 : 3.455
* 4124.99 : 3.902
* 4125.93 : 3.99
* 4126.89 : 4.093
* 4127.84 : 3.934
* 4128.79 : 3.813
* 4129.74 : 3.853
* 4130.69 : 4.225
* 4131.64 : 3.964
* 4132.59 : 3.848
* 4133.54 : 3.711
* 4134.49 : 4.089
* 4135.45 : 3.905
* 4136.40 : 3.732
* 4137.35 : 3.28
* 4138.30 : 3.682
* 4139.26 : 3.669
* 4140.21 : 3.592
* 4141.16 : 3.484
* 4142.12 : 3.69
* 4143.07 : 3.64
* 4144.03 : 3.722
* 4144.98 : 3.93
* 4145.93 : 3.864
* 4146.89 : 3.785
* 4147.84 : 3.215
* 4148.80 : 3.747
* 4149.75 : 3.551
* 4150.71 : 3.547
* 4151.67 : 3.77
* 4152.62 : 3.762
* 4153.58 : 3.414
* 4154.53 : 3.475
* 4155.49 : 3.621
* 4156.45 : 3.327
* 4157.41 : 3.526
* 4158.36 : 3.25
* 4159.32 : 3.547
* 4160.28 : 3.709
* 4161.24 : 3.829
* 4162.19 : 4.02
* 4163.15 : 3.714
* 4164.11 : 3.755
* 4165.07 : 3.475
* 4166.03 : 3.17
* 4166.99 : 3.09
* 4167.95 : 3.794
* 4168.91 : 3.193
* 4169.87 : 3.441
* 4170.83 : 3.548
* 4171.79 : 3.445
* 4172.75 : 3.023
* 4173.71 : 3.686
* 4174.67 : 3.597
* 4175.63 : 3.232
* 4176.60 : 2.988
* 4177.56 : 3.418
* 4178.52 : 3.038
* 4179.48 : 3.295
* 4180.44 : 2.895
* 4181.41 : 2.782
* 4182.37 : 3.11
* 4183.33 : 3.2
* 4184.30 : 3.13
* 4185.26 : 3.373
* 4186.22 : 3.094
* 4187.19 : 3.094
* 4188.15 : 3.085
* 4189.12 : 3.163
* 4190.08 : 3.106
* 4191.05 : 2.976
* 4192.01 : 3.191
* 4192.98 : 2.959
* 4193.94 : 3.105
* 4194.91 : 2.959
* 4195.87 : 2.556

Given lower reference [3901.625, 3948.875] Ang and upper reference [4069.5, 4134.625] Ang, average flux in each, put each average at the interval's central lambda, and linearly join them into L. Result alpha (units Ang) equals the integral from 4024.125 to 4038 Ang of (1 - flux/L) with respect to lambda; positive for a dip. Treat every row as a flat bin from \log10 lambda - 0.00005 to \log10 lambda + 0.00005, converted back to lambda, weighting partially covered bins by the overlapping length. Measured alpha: 2.2 Ang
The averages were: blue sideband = 3.33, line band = 2.97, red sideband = 3.66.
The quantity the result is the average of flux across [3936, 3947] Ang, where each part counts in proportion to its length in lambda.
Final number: 3.39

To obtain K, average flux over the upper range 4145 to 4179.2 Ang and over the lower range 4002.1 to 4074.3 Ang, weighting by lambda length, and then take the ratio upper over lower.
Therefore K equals 1.2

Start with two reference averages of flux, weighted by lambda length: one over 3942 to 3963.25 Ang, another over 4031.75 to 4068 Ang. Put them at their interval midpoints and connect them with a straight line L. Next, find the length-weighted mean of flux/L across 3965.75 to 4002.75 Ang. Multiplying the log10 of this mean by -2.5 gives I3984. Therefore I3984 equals 0.02 mag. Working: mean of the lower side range 3.46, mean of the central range 3.25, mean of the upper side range 3.03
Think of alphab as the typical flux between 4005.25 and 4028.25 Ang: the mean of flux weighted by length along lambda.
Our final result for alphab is 3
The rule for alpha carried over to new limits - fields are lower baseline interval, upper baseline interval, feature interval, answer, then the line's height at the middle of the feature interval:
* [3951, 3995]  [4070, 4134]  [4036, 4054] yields 2.9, 3.52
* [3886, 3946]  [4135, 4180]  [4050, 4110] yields 1.5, 3.47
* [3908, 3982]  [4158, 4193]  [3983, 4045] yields 5.9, 3.35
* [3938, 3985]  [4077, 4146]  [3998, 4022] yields 3.3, 3.51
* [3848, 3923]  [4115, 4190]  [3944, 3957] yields 0.1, 3.49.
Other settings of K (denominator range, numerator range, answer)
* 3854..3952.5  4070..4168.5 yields 1.06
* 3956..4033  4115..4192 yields 1.12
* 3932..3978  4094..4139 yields 1.14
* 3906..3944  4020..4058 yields 0.90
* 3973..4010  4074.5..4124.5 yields 1.16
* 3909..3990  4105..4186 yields 1.08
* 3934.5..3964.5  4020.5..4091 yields 0.92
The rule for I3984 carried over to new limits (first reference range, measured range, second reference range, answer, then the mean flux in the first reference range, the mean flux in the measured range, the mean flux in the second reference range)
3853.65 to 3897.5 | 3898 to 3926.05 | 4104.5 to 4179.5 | 0.08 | 3.53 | 3.31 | 3.68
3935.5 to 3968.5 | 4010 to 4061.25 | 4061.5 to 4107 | 0.14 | 3.41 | 3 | 3.43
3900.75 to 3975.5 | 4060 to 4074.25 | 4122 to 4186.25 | 0.13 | 3.36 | 3.09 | 3.57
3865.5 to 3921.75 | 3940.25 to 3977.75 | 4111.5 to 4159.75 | 0.03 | 3.41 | 3.4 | 3.73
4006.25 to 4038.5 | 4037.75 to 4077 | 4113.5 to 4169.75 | 0.05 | 3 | 3.07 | 3.71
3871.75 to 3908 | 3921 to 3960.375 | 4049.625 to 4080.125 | -0.01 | 3.43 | 3.37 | 3.12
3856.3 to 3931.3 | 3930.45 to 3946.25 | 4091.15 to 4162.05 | 0.07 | 3.44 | 3.27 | 3.75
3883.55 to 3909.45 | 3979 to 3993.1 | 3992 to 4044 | -0.05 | 3.39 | 3.24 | 3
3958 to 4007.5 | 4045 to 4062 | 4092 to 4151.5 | 0.16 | 3.24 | 3.05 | 3.78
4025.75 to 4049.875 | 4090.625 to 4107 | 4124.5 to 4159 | -0.11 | 2.94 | 3.74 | 3.71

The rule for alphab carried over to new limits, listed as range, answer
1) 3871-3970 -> 3.38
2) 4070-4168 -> 3.64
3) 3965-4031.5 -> 3.15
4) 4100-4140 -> 3.87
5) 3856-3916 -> 3.46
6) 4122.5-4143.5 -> 3.8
